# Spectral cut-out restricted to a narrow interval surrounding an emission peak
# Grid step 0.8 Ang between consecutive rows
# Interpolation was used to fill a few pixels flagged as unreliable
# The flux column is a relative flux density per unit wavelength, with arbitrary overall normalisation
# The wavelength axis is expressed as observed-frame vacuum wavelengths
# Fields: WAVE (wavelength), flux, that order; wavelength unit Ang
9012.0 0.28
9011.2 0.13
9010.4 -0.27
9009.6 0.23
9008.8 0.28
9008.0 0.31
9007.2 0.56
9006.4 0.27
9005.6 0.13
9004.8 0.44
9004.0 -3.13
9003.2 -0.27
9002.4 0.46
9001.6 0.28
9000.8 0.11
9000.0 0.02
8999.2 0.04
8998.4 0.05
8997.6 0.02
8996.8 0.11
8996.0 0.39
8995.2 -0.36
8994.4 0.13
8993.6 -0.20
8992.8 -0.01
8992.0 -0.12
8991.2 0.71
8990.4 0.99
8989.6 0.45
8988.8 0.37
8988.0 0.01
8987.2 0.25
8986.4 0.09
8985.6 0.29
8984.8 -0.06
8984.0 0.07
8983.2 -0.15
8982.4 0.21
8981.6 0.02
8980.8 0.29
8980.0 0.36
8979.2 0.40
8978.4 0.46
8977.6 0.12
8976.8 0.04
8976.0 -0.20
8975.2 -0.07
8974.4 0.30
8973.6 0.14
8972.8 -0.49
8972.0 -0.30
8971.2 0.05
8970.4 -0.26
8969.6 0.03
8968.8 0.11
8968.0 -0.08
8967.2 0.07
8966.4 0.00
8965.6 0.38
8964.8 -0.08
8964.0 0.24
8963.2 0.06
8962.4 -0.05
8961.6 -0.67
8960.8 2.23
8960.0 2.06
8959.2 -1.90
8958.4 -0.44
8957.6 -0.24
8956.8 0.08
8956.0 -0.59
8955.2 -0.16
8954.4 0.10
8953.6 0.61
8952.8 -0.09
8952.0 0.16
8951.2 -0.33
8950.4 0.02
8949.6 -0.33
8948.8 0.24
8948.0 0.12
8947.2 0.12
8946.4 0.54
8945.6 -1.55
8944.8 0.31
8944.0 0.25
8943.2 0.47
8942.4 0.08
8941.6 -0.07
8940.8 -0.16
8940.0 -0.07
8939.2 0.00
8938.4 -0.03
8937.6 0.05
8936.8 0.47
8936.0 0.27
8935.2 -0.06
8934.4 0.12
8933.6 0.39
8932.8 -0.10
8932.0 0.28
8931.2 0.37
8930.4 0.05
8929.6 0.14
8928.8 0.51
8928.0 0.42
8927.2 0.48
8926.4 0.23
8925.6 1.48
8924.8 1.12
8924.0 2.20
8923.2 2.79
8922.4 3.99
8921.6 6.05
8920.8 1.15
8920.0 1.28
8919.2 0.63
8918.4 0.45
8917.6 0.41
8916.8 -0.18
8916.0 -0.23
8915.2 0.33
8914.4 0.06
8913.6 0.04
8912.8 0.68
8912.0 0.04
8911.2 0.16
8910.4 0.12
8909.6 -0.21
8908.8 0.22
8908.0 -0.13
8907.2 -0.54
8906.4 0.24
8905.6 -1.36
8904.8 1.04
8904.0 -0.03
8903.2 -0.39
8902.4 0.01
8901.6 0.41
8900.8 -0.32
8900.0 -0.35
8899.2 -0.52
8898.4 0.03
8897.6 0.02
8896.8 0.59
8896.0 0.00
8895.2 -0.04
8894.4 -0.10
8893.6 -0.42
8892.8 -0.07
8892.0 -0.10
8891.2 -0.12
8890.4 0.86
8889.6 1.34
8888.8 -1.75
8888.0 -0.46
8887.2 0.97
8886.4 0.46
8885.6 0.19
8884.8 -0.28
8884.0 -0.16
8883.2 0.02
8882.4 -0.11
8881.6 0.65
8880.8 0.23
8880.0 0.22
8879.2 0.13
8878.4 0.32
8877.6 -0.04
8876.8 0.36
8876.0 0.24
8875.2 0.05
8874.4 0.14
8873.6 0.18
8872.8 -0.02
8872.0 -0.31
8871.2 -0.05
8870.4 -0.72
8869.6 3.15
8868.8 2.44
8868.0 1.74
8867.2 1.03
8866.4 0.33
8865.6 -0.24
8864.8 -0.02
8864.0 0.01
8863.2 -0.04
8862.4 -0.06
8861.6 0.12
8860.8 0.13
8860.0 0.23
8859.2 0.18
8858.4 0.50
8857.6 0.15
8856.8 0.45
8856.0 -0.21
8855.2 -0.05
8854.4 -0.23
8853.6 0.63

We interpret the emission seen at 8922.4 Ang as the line Hbeta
